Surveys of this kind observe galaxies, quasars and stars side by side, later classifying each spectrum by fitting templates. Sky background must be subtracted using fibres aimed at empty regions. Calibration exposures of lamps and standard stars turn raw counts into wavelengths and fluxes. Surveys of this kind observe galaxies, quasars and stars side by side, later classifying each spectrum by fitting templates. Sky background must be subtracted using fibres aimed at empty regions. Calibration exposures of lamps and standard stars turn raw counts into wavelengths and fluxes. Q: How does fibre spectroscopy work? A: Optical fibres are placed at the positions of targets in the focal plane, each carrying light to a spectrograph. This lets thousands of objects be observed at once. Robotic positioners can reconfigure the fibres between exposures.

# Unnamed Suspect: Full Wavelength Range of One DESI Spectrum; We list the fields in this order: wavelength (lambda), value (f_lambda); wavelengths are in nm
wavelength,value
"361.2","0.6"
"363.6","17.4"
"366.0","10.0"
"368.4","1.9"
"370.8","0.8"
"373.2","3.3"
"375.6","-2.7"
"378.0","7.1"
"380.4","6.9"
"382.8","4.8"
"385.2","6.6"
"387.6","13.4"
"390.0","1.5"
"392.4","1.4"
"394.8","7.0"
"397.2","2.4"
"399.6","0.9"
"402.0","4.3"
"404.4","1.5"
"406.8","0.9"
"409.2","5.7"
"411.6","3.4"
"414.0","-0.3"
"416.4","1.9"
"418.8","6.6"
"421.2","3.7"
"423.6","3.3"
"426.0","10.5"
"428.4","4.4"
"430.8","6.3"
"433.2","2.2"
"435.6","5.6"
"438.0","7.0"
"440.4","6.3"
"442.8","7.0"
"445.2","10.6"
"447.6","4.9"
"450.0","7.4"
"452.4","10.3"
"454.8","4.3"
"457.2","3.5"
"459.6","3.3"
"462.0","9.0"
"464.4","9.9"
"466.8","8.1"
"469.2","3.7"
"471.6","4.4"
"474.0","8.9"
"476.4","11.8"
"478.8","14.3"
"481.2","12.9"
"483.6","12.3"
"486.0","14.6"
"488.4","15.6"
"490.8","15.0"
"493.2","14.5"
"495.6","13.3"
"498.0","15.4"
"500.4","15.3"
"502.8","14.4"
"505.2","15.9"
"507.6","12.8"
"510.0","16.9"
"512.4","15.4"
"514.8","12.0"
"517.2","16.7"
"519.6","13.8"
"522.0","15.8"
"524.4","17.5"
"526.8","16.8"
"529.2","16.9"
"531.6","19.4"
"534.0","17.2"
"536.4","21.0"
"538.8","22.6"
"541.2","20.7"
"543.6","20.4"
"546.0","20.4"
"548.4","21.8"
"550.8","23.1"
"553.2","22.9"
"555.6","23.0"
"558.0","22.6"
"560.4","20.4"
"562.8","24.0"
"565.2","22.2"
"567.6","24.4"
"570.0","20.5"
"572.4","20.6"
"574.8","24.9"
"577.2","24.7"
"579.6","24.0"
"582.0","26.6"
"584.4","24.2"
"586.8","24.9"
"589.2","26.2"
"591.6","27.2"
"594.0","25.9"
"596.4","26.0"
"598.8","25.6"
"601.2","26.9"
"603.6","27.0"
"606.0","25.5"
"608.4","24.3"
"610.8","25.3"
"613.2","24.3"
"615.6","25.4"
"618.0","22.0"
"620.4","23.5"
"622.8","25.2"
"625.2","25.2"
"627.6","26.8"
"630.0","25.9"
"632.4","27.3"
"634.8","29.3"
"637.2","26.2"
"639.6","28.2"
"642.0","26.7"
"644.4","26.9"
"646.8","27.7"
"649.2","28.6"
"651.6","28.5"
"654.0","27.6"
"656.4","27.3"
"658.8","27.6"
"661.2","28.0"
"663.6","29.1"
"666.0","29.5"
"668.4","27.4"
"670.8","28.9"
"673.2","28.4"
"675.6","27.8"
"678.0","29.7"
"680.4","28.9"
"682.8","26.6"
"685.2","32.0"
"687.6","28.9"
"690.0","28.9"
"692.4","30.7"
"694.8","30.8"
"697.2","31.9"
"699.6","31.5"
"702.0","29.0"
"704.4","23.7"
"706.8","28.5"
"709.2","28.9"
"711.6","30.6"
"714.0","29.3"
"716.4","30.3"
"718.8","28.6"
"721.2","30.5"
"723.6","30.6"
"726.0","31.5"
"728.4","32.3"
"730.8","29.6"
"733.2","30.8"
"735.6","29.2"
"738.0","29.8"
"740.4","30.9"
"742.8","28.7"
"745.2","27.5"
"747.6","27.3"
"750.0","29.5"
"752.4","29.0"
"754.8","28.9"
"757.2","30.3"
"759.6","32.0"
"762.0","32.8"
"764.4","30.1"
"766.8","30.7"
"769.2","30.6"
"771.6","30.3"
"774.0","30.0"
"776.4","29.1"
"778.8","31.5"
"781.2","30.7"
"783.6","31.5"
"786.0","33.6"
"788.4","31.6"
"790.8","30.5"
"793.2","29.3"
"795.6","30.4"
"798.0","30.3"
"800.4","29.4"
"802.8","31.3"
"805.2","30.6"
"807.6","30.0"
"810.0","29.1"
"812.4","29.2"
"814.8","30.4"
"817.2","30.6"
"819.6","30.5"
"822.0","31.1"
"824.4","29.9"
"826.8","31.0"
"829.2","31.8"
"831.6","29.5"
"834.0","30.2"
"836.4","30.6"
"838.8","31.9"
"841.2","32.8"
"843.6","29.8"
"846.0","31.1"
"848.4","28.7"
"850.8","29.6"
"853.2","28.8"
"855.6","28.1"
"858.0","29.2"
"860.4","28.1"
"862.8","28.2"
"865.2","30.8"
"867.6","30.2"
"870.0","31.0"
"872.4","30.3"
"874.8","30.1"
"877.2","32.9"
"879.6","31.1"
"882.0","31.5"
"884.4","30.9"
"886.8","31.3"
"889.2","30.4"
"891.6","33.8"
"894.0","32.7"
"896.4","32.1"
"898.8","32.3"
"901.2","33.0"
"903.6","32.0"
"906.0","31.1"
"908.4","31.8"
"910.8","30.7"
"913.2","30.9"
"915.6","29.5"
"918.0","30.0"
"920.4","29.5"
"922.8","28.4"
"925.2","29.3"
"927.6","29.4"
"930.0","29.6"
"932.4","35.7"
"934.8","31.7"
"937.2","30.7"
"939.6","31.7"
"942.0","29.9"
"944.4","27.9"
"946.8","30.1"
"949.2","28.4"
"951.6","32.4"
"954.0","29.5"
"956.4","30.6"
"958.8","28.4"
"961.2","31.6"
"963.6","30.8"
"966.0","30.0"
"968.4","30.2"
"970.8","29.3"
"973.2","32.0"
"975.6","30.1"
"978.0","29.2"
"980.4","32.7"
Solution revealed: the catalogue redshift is 0.19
